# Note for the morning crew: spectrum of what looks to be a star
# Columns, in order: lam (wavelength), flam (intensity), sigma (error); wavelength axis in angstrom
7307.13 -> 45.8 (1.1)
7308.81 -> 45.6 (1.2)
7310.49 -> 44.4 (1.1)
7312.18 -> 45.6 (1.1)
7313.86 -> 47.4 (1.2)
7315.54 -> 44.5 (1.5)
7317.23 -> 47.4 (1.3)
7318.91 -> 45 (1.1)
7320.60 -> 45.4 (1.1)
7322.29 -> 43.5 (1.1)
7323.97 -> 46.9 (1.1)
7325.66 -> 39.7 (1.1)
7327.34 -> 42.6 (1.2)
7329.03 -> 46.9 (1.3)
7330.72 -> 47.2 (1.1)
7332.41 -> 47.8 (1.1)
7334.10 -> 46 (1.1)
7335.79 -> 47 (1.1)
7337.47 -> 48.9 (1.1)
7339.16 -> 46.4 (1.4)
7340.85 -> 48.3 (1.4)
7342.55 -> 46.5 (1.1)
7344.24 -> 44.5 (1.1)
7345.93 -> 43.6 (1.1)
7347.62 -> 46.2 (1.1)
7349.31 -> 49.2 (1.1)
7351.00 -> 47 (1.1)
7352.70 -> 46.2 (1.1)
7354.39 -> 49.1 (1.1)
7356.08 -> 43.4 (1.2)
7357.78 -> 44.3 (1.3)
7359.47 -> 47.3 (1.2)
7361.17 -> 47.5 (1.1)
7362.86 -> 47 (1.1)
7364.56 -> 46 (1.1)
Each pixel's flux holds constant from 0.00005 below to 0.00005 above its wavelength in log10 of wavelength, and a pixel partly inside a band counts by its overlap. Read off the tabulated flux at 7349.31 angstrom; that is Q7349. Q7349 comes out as 49.2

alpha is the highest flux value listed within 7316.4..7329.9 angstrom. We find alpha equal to 47.4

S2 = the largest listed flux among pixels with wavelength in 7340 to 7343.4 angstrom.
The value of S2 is 48.3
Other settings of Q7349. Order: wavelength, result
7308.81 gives 45.6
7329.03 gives 46.9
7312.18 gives 45.6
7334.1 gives 46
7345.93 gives 43.6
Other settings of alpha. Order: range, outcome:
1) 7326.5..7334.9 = 47.8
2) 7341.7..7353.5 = 49.2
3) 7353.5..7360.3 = 49.1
